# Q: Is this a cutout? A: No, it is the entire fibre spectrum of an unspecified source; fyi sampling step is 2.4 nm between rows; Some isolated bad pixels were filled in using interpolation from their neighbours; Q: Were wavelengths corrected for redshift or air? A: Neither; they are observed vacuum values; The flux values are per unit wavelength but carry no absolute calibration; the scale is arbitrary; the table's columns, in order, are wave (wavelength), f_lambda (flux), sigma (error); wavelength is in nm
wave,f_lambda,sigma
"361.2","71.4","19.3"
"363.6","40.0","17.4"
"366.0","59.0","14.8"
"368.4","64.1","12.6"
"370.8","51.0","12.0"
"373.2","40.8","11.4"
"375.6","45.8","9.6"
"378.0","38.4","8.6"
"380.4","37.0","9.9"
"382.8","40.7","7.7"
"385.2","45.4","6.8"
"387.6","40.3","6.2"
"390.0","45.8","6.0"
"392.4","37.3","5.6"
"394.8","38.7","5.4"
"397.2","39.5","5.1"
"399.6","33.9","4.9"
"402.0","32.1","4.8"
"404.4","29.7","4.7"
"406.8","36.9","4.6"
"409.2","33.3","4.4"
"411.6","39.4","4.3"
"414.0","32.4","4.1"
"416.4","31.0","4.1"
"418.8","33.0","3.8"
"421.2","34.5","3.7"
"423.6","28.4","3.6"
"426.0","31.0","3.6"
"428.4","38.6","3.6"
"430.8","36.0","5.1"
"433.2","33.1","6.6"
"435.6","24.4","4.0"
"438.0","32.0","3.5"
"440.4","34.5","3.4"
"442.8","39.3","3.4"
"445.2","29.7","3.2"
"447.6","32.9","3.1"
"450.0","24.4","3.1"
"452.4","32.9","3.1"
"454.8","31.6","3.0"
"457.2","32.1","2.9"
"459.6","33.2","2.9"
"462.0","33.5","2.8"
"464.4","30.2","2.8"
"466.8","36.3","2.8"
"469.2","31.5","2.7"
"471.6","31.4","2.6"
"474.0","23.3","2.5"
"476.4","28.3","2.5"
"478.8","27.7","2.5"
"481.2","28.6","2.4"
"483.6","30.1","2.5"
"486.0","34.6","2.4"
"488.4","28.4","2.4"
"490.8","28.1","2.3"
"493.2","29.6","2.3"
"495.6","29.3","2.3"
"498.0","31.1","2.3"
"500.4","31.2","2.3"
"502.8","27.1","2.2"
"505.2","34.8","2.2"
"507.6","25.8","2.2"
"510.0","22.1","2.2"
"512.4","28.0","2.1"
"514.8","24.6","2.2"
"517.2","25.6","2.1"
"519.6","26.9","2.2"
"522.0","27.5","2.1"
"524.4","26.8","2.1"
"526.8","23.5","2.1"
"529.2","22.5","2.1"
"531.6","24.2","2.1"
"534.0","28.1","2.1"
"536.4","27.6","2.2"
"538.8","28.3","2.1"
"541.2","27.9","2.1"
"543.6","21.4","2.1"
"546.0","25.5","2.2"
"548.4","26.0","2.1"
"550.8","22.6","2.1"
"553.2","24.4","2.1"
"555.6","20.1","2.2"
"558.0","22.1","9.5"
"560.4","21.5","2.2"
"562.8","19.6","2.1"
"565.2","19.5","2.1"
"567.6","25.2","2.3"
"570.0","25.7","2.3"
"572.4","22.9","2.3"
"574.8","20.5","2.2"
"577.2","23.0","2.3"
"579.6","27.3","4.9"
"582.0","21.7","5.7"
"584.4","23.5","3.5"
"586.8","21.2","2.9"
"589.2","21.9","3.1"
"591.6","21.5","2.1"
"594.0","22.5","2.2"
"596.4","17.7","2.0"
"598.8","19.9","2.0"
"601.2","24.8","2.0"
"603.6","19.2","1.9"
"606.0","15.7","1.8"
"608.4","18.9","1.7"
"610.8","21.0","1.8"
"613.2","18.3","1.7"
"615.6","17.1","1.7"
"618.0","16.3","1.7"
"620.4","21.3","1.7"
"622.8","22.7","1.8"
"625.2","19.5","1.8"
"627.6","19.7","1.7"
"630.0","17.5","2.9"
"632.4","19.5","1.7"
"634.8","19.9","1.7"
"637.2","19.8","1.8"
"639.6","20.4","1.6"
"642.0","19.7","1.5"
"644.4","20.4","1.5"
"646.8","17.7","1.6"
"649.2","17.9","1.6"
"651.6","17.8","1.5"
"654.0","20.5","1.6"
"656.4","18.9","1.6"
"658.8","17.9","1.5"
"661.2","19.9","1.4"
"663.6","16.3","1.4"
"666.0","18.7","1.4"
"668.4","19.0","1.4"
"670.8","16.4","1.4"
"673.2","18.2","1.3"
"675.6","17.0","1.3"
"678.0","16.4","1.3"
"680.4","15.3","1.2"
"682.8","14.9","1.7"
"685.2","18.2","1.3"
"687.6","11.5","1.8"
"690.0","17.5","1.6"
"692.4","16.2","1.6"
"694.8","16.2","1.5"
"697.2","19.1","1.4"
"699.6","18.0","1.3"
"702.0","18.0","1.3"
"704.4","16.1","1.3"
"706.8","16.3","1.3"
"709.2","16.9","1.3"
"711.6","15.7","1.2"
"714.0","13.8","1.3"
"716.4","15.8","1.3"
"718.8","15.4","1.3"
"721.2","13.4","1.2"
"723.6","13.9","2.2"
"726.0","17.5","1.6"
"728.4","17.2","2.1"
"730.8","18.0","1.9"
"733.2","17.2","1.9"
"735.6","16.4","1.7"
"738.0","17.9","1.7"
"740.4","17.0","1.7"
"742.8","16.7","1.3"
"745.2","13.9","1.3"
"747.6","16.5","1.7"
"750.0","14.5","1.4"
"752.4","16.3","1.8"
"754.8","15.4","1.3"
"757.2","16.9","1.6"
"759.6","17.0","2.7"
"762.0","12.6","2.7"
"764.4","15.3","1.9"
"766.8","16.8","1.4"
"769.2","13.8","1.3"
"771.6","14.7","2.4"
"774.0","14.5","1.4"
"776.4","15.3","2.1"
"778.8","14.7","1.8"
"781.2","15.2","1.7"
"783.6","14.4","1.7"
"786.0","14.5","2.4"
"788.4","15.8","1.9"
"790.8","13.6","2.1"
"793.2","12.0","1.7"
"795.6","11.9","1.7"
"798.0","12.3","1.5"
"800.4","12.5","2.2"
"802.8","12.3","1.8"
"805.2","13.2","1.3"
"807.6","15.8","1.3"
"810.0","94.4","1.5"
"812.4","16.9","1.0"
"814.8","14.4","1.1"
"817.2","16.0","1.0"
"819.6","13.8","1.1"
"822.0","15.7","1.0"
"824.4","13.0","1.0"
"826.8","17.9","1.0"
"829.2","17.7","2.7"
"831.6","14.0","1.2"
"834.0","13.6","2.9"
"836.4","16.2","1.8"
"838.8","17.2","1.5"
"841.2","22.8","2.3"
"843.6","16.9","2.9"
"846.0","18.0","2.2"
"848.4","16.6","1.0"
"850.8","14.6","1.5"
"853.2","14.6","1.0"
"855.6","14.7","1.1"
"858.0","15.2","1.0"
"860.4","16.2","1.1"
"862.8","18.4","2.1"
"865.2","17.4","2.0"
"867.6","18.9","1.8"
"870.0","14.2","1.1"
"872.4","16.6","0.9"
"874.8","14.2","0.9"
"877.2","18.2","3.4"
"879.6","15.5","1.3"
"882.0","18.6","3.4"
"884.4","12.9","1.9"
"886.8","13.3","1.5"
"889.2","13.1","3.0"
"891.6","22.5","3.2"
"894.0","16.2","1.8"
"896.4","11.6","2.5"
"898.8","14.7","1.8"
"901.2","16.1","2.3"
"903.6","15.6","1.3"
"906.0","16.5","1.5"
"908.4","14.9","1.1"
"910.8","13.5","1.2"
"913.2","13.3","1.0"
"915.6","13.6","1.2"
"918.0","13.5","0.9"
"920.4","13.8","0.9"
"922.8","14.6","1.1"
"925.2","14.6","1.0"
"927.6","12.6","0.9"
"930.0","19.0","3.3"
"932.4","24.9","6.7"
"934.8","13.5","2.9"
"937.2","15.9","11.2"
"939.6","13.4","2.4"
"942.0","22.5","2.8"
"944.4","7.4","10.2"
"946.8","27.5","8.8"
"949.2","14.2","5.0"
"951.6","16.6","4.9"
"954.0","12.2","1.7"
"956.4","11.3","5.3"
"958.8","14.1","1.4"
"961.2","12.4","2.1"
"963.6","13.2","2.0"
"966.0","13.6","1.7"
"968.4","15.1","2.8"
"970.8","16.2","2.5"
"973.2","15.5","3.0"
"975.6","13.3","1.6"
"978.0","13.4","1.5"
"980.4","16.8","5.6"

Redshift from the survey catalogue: 1.171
